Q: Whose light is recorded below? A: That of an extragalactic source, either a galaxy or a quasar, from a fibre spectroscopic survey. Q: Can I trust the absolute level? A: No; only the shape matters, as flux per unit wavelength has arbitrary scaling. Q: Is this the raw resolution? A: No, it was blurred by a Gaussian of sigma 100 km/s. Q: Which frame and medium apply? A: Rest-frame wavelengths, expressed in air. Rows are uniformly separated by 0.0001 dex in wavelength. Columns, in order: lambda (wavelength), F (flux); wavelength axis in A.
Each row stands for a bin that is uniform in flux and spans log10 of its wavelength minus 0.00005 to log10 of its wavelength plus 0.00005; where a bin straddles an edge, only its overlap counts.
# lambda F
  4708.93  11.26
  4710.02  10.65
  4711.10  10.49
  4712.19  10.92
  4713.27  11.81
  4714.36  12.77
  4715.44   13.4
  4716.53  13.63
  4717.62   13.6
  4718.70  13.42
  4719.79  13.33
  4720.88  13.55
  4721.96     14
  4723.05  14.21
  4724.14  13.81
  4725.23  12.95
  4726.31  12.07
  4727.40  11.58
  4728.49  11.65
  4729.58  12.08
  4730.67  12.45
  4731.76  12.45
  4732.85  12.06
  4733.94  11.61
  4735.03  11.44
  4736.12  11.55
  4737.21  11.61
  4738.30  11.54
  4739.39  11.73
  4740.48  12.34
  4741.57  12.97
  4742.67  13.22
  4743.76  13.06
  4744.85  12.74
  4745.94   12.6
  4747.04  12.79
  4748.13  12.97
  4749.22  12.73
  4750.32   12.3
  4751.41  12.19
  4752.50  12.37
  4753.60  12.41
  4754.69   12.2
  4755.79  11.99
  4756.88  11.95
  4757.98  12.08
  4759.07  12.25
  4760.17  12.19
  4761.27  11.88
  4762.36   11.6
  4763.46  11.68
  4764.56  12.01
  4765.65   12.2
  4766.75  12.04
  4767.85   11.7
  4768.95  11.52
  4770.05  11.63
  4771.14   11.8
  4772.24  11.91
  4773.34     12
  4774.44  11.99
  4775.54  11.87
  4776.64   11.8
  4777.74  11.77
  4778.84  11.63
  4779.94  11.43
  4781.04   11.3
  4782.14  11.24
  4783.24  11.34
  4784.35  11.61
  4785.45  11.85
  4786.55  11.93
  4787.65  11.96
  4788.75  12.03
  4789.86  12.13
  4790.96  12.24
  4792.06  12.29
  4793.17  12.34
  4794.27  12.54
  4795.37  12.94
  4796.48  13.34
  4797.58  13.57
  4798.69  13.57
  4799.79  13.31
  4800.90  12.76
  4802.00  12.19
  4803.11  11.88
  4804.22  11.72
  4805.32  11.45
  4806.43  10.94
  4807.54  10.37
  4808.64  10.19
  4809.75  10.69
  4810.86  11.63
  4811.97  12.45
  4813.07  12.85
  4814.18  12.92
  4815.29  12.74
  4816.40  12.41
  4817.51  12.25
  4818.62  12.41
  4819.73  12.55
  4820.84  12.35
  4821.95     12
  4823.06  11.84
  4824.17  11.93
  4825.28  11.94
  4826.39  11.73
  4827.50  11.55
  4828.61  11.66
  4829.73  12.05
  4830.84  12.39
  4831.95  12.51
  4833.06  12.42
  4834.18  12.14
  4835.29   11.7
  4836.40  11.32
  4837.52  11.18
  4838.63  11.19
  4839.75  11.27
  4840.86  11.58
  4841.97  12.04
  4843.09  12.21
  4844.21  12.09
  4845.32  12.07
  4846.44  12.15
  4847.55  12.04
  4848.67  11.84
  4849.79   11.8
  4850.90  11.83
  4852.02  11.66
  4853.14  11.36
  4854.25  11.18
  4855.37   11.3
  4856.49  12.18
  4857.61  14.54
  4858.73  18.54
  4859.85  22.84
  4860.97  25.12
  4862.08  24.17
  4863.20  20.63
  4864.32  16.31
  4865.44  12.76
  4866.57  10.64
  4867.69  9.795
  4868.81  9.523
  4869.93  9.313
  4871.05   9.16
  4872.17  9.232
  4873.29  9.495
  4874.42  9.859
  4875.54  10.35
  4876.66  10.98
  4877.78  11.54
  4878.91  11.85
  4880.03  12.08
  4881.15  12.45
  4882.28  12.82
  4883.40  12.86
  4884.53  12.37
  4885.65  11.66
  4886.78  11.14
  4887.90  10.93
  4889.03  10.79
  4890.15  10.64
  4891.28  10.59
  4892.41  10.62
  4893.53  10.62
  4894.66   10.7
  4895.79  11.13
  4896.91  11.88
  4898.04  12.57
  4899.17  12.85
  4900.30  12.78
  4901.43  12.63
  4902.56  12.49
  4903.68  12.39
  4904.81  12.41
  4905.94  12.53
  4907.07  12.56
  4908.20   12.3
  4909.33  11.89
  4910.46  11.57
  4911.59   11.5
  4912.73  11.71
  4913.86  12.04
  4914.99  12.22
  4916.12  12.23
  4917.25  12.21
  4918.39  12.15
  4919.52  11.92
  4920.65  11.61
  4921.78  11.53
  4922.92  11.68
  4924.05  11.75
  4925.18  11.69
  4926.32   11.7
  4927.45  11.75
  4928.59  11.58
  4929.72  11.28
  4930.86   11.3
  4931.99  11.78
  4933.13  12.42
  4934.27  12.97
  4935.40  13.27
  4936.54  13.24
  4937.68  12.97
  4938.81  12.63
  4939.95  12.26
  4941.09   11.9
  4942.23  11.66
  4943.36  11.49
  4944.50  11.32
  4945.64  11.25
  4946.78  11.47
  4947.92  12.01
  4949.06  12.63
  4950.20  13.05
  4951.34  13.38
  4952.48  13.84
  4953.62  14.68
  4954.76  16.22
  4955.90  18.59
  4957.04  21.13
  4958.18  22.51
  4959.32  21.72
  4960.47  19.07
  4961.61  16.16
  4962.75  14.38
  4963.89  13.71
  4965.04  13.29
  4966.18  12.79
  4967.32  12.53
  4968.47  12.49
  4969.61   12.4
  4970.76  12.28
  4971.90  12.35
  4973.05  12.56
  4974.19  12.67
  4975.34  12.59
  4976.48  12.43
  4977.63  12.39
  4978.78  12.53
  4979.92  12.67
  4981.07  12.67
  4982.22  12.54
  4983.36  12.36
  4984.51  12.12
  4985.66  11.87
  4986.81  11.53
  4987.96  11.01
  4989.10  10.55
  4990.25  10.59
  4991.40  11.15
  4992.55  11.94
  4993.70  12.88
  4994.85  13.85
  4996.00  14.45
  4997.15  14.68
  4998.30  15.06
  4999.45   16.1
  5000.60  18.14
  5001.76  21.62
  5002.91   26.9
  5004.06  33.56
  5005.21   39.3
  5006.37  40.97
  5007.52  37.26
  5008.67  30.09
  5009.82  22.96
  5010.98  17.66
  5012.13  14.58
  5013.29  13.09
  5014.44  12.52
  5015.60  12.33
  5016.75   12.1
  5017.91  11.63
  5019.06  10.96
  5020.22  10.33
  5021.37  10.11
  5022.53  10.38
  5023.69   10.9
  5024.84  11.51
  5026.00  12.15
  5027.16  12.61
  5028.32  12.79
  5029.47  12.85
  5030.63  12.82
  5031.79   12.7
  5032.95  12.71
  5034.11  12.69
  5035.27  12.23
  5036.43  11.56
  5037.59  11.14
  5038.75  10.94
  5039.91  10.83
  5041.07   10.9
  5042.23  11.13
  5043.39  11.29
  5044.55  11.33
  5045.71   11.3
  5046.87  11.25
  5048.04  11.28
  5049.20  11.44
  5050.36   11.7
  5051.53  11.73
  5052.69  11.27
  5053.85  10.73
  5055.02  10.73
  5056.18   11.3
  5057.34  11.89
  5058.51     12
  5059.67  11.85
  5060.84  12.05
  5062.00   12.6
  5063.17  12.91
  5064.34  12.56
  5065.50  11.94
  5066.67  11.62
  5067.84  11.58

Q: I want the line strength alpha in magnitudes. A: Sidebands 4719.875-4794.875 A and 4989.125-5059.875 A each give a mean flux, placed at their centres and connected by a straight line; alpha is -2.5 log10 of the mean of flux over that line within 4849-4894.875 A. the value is 0.05 mag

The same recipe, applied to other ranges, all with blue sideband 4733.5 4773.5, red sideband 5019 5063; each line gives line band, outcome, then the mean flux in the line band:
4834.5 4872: -0.109 mag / 13.2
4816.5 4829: -0.003 mag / 12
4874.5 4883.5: 0.017 mag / 11.7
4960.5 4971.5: -0.161 mag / 13.6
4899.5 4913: -0.036 mag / 12.2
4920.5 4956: -0.060 mag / 12.5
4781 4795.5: 0.008 mag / 12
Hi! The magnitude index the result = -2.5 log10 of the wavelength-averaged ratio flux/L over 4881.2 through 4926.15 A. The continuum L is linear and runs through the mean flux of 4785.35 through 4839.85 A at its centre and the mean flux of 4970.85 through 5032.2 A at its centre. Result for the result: 0.158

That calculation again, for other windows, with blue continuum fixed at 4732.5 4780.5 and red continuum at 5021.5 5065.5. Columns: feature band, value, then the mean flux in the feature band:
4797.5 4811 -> 0.019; 11.8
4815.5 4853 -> 0.003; 11.9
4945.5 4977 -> -0.220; 14.5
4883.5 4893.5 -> 0.072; 11.1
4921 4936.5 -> -0.007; 11.9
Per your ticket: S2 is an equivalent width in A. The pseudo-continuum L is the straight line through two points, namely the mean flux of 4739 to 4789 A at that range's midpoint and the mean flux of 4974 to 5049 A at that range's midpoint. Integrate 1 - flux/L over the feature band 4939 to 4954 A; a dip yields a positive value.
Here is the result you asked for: 1.8 A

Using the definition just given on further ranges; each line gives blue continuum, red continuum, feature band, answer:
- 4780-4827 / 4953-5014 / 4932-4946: 3.0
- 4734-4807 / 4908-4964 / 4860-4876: -1.0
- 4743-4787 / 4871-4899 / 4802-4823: -0.3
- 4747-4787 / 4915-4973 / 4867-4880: 2.6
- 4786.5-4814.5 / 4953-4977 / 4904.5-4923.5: 2.9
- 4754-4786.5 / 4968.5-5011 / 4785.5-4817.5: 0.9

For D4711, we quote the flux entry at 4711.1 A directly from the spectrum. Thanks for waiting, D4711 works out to 10.49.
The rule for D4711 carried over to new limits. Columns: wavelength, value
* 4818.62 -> 12.41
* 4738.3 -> 11.54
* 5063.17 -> 12.91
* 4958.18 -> 22.51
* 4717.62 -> 13.6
